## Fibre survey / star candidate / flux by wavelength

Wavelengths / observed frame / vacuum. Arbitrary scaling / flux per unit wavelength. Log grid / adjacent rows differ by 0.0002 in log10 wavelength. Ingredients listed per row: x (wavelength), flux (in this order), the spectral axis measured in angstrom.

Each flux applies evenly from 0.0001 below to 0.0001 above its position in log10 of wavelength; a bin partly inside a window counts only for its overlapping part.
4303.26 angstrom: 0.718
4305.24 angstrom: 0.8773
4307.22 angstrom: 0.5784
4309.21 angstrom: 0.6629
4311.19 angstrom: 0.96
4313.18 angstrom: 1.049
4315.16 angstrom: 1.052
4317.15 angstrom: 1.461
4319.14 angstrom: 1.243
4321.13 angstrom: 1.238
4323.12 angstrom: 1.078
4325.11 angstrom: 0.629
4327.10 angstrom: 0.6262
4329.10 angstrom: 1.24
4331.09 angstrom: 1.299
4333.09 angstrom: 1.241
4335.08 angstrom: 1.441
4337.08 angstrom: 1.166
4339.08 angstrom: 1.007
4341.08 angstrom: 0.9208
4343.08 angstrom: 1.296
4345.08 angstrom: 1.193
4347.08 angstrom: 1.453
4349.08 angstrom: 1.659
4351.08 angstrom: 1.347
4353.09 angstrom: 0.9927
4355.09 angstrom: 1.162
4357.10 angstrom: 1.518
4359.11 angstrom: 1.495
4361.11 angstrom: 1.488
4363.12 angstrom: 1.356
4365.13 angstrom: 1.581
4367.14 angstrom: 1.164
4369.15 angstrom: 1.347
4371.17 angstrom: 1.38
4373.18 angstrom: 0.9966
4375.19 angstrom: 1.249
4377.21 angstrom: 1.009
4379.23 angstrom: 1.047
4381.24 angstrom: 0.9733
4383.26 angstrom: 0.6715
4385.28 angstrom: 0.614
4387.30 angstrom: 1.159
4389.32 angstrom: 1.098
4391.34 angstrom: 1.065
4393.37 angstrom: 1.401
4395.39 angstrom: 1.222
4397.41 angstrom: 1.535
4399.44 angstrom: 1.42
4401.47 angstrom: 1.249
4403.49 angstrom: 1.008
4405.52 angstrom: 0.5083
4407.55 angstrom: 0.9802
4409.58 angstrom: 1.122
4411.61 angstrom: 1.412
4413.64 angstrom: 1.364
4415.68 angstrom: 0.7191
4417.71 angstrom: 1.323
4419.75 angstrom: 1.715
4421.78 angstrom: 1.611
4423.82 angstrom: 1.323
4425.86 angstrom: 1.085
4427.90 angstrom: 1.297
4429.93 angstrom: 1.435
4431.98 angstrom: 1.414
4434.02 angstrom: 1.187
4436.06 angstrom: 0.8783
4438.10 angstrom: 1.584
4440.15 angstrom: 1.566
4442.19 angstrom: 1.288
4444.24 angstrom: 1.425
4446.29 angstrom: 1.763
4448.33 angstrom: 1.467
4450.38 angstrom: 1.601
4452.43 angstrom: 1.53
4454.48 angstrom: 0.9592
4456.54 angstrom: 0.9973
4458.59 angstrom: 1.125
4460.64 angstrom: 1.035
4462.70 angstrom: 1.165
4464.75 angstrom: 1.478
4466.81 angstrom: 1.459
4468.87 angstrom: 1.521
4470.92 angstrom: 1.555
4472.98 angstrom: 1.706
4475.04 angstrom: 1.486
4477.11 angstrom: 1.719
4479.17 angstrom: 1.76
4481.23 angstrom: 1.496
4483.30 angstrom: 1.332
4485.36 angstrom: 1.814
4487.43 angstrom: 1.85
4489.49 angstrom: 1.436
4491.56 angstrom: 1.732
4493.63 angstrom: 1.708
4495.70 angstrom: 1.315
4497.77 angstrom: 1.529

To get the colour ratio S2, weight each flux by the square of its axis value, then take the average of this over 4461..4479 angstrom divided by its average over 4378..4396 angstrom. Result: 1.53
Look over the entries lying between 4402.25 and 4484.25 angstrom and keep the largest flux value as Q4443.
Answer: 1.763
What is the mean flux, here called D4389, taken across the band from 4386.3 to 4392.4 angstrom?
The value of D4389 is 1.11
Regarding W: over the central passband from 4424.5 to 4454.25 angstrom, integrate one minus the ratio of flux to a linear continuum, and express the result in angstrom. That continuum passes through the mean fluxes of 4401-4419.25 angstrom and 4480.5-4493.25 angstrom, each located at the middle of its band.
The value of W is -2.07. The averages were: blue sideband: 1.09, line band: 1.38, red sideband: 1.62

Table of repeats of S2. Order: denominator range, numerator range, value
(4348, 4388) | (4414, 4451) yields 1.17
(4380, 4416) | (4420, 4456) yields 1.29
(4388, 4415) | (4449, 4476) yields 1.18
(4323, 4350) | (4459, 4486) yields 1.36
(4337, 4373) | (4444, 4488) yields 1.18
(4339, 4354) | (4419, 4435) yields 1.14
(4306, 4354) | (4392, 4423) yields 1.15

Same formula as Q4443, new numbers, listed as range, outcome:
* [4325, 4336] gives 1.441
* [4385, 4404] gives 1.535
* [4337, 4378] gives 1.659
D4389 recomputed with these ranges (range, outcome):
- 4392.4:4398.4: 1.39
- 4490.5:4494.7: 1.71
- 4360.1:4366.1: 1.48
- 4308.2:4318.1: 1.03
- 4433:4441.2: 1.3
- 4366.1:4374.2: 1.22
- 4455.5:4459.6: 1.06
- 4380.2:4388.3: 0.855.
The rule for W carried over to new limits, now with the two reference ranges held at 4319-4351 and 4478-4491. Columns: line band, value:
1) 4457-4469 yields 2.2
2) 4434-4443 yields 1.0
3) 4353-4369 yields -1.4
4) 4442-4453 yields -0.1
